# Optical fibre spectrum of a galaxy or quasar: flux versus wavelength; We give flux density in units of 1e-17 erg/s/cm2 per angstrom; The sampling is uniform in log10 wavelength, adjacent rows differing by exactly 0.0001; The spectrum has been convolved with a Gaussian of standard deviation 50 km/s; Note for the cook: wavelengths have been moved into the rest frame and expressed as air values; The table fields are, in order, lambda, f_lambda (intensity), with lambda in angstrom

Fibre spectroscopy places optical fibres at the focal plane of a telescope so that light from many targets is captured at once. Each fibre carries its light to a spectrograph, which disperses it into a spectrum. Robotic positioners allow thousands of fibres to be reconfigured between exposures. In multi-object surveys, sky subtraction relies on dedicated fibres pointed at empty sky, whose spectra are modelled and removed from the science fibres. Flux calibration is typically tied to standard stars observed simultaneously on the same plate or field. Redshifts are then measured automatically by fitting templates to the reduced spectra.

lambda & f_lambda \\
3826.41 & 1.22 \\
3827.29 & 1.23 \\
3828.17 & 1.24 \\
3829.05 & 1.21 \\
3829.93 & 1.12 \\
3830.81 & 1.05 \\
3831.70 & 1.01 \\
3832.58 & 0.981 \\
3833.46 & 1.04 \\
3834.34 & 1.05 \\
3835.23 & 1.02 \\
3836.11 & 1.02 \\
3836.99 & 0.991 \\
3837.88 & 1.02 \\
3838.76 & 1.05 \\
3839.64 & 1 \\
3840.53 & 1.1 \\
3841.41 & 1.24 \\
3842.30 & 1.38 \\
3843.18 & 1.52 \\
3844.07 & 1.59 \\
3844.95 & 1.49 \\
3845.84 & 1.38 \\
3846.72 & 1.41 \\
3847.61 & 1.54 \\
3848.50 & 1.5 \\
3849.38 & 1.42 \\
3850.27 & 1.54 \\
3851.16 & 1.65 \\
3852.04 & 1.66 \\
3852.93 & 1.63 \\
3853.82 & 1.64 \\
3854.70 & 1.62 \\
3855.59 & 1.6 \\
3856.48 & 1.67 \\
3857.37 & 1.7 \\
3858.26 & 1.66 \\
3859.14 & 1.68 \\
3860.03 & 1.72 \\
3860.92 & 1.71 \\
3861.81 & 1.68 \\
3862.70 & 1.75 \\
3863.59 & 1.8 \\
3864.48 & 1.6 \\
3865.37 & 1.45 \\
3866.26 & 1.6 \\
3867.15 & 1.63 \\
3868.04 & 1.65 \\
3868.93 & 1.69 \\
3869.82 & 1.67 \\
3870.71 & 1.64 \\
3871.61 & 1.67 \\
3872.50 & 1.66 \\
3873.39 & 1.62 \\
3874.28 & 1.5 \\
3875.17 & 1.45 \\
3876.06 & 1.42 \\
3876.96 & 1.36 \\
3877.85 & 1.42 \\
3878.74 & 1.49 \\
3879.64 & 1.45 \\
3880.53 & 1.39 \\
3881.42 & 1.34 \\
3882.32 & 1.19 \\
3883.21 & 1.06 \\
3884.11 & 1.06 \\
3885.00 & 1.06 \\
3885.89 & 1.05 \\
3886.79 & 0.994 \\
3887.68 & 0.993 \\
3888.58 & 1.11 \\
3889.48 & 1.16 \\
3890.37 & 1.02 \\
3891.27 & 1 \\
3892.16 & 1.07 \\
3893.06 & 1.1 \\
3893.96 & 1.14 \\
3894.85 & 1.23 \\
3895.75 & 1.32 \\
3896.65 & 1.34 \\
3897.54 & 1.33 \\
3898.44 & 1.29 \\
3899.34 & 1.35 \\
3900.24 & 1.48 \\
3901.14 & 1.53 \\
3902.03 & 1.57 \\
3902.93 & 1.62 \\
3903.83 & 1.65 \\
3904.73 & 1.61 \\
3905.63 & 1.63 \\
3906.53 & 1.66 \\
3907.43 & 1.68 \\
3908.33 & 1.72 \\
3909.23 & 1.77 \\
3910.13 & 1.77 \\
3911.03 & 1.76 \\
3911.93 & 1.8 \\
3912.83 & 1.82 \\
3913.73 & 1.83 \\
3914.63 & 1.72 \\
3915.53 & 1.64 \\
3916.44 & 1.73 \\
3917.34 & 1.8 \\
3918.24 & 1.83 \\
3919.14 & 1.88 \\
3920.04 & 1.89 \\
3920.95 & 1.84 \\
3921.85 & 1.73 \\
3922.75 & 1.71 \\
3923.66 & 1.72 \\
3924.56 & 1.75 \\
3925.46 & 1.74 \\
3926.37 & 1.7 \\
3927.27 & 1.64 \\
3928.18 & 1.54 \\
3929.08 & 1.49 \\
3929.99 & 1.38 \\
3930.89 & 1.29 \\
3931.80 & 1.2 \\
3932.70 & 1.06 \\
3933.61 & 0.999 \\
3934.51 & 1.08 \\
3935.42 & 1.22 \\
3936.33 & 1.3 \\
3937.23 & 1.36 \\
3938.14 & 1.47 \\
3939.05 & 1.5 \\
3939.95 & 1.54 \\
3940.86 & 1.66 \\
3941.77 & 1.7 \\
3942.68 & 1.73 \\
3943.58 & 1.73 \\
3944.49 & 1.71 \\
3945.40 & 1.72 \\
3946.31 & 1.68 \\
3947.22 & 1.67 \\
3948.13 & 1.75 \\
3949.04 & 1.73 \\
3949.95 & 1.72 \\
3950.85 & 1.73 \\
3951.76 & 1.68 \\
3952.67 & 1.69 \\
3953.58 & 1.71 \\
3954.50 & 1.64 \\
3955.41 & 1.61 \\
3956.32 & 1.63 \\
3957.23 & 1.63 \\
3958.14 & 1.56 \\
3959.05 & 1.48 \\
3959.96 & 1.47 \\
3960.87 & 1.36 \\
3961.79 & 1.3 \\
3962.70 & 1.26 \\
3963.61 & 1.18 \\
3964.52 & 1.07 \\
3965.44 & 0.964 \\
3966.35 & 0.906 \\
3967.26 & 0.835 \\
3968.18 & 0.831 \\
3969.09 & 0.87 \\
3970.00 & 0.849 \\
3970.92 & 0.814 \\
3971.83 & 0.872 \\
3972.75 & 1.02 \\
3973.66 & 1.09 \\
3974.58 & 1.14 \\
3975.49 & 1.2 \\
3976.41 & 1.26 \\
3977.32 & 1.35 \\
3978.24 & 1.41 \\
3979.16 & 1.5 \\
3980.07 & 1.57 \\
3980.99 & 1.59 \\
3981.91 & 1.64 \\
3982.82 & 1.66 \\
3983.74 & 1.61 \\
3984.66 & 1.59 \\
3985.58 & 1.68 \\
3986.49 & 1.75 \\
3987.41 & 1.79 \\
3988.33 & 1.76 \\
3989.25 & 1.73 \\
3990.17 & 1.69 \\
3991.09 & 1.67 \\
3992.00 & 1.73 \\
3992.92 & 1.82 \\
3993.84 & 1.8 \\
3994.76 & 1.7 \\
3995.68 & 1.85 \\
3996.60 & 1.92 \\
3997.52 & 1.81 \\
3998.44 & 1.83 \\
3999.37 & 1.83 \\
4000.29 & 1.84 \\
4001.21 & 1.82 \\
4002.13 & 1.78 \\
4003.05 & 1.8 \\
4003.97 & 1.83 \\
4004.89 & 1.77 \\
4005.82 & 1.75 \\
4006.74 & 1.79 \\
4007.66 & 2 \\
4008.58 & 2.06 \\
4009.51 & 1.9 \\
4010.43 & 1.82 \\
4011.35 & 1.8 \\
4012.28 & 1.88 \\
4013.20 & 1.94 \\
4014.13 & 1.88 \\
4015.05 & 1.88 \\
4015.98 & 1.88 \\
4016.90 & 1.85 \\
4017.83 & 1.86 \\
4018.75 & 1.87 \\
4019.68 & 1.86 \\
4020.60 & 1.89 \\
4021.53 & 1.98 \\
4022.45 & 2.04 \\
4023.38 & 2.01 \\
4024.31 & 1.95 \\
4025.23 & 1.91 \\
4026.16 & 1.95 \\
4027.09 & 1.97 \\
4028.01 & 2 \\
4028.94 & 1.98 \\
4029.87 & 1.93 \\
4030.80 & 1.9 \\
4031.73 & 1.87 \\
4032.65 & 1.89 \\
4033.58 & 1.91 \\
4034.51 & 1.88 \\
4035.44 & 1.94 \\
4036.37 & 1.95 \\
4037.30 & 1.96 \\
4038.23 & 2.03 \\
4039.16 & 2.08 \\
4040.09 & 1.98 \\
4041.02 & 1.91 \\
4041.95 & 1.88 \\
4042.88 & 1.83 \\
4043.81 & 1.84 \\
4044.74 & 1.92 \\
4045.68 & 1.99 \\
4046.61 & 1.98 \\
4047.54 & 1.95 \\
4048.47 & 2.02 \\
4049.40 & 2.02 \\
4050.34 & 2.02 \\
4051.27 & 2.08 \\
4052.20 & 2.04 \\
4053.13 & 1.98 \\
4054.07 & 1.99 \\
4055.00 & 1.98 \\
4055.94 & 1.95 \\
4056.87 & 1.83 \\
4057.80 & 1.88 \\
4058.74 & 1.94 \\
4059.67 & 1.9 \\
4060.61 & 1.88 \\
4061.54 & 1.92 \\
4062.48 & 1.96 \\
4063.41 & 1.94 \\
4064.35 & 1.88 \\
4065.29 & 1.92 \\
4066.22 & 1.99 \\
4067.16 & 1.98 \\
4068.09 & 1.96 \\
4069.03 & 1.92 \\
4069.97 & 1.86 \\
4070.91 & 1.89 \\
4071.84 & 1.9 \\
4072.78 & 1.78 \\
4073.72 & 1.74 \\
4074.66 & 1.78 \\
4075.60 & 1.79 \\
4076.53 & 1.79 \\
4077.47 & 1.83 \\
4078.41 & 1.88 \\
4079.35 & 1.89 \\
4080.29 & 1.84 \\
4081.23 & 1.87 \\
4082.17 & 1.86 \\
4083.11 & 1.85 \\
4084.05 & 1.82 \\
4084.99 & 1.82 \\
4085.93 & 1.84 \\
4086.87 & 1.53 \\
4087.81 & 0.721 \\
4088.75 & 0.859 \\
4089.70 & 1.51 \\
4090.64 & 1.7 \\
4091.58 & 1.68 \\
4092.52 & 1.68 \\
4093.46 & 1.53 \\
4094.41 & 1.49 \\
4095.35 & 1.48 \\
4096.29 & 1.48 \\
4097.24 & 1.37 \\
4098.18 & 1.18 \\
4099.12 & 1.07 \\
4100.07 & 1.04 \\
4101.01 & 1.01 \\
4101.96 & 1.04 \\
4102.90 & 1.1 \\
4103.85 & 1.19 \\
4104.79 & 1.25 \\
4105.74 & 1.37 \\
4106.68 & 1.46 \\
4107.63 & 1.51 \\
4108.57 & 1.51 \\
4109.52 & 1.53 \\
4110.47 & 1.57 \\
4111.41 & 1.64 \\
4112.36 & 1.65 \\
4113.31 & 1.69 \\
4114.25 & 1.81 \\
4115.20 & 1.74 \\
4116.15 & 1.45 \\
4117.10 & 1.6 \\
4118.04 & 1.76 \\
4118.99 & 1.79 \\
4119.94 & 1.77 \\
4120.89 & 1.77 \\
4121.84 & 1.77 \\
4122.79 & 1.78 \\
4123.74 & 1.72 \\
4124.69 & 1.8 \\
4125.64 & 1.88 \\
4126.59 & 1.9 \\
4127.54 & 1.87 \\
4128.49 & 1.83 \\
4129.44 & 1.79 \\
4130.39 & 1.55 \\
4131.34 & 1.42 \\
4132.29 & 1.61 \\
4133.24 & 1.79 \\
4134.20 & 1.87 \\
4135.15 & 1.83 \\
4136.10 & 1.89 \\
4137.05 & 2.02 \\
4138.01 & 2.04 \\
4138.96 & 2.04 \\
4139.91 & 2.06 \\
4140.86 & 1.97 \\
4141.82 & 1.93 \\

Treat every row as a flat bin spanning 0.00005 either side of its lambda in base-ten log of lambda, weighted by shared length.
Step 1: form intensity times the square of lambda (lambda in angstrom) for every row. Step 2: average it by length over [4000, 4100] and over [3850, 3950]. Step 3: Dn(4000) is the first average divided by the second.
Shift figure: 1.30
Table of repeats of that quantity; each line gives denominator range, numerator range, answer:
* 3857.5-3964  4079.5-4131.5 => 1.13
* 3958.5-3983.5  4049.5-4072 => 1.68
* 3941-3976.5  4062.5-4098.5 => 1.32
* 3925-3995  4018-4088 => 1.37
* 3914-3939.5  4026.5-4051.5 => 1.34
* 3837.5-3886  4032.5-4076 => 1.43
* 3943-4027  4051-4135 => 1.09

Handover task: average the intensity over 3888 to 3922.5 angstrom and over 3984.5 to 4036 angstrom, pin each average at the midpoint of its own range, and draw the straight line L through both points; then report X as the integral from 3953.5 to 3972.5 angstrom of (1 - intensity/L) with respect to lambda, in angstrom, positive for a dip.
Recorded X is 5.4 angstrom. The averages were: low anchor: 1.54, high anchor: 1.86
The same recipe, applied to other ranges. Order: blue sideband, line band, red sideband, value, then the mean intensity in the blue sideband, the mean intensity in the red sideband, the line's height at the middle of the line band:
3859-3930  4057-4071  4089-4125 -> -3.8 angstrom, 1.52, 1.51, 1.51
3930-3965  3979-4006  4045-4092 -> -1.9 angstrom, 1.49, 1.84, 1.62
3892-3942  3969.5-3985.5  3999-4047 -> 4.0 angstrom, 1.54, 1.9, 1.75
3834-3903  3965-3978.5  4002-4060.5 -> 5.5 angstrom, 1.4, 1.92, 1.73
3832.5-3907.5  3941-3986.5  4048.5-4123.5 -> 3.1 angstrom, 1.41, 1.69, 1.53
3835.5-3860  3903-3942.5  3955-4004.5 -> -3.9 angstrom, 1.44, 1.47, 1.46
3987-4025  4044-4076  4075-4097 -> -4.1 angstrom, 1.85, 1.64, 1.71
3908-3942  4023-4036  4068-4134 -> -2.7 angstrom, 1.59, 1.62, 1.61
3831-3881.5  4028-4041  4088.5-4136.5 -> -3.5 angstrom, 1.46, 1.56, 1.53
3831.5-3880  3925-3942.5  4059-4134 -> 1.2 angstrom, 1.47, 1.65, 1.53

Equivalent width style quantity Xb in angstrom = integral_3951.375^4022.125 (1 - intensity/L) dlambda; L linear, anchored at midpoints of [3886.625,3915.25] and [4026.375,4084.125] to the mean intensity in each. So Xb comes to 5.4 angstrom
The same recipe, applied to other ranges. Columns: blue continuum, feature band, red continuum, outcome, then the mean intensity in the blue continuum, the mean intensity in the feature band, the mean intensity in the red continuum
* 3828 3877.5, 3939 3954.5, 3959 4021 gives -1.6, 1.44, 1.69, 1.57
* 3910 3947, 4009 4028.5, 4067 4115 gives -4.0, 1.6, 1.91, 1.58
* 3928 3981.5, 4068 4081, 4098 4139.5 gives -2.4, 1.38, 1.84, 1.62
